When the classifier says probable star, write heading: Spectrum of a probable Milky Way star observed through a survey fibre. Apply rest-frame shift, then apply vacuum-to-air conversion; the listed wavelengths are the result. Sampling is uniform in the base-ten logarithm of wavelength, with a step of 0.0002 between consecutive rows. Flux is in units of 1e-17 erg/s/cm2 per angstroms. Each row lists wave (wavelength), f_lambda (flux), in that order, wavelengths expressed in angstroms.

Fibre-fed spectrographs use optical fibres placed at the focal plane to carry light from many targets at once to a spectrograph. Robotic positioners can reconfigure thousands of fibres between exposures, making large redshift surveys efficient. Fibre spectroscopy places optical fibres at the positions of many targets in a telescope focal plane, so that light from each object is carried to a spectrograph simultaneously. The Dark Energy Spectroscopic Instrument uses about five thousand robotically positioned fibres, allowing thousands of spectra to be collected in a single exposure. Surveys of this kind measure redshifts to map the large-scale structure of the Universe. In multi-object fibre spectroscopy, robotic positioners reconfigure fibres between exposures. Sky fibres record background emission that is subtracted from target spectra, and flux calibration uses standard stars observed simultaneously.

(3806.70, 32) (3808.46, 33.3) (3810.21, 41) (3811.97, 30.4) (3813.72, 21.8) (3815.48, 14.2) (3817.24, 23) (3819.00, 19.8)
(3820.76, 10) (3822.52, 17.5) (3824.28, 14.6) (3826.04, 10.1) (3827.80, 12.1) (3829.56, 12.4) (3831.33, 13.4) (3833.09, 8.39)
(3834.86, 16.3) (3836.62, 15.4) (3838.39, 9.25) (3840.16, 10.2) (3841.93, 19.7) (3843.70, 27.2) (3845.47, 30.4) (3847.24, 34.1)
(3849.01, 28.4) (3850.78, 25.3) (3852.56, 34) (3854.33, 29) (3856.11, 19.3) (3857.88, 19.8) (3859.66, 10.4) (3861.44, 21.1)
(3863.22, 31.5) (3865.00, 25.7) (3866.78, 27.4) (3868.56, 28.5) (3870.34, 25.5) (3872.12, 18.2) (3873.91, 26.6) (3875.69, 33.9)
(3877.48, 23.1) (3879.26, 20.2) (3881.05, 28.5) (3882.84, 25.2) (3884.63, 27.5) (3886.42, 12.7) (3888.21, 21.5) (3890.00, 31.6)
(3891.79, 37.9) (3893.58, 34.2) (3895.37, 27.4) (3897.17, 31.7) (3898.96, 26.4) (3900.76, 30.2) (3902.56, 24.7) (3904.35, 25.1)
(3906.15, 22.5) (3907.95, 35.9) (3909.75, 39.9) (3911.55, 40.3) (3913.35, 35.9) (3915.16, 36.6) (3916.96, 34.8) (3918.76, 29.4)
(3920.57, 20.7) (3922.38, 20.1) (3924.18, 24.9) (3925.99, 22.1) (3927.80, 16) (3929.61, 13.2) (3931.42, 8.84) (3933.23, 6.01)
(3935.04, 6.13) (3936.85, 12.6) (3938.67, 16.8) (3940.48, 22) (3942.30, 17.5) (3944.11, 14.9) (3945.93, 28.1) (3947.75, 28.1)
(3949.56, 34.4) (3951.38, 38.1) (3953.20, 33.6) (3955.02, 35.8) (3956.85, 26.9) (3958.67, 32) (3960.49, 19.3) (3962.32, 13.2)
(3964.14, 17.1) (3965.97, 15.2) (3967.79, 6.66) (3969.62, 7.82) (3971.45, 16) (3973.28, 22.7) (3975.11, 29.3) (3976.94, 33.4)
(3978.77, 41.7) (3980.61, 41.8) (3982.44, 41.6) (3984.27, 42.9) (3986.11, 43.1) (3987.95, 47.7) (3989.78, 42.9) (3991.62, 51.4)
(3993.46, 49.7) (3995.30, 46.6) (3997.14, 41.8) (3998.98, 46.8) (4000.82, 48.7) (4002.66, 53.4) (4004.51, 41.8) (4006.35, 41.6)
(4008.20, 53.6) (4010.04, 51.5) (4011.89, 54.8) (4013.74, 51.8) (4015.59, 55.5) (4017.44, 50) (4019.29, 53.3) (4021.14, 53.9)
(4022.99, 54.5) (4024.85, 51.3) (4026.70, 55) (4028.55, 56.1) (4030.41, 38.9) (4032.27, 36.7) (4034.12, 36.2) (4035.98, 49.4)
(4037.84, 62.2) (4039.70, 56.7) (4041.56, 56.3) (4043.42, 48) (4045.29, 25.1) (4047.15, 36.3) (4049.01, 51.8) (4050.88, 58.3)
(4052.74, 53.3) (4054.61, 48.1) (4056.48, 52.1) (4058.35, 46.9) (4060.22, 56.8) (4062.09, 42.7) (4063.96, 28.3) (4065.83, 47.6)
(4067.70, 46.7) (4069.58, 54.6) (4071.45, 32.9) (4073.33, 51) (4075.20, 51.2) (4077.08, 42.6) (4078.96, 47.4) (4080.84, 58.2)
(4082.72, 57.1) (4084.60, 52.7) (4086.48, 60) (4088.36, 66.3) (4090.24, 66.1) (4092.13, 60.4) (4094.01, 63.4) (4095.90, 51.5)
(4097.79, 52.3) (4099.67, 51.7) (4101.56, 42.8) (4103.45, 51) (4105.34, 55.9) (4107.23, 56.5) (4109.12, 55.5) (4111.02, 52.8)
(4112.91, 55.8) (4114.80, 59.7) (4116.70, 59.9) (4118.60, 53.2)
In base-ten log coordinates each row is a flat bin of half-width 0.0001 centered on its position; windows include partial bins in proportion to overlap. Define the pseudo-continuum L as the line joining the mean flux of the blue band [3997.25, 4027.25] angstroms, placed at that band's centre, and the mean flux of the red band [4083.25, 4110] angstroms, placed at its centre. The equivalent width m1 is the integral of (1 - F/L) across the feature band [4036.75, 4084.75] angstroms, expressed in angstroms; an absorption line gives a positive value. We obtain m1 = 4.7 angstroms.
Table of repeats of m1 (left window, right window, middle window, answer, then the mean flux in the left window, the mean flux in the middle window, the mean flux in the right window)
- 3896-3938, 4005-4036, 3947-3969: 5.89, 24.5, 24.8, 49.6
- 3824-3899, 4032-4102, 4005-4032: -4.47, 23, 51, 50.2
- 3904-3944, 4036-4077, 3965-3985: 3.59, 22.8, 27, 47.9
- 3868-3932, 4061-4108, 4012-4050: -4.10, 26.8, 49.1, 51.7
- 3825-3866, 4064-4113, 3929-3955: 10.00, 20.2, 20.7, 52.7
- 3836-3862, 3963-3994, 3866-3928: -4.43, 22.3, 27.8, 32.1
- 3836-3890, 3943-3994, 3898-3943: 5.95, 23.8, 23.6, 30.4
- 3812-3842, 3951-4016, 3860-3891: -4.74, 14.9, 25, 37.1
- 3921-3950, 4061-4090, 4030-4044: -2.47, 18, 48.4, 49.8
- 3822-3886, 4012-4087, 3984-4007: -2.55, 21.6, 46.2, 49.2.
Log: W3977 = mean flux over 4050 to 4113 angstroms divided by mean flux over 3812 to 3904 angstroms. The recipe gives 2.30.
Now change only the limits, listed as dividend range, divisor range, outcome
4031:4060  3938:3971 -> 2.12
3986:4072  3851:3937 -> 1.92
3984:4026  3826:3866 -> 2.41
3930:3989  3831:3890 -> 1.09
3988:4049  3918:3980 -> 2.25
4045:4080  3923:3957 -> 2.18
